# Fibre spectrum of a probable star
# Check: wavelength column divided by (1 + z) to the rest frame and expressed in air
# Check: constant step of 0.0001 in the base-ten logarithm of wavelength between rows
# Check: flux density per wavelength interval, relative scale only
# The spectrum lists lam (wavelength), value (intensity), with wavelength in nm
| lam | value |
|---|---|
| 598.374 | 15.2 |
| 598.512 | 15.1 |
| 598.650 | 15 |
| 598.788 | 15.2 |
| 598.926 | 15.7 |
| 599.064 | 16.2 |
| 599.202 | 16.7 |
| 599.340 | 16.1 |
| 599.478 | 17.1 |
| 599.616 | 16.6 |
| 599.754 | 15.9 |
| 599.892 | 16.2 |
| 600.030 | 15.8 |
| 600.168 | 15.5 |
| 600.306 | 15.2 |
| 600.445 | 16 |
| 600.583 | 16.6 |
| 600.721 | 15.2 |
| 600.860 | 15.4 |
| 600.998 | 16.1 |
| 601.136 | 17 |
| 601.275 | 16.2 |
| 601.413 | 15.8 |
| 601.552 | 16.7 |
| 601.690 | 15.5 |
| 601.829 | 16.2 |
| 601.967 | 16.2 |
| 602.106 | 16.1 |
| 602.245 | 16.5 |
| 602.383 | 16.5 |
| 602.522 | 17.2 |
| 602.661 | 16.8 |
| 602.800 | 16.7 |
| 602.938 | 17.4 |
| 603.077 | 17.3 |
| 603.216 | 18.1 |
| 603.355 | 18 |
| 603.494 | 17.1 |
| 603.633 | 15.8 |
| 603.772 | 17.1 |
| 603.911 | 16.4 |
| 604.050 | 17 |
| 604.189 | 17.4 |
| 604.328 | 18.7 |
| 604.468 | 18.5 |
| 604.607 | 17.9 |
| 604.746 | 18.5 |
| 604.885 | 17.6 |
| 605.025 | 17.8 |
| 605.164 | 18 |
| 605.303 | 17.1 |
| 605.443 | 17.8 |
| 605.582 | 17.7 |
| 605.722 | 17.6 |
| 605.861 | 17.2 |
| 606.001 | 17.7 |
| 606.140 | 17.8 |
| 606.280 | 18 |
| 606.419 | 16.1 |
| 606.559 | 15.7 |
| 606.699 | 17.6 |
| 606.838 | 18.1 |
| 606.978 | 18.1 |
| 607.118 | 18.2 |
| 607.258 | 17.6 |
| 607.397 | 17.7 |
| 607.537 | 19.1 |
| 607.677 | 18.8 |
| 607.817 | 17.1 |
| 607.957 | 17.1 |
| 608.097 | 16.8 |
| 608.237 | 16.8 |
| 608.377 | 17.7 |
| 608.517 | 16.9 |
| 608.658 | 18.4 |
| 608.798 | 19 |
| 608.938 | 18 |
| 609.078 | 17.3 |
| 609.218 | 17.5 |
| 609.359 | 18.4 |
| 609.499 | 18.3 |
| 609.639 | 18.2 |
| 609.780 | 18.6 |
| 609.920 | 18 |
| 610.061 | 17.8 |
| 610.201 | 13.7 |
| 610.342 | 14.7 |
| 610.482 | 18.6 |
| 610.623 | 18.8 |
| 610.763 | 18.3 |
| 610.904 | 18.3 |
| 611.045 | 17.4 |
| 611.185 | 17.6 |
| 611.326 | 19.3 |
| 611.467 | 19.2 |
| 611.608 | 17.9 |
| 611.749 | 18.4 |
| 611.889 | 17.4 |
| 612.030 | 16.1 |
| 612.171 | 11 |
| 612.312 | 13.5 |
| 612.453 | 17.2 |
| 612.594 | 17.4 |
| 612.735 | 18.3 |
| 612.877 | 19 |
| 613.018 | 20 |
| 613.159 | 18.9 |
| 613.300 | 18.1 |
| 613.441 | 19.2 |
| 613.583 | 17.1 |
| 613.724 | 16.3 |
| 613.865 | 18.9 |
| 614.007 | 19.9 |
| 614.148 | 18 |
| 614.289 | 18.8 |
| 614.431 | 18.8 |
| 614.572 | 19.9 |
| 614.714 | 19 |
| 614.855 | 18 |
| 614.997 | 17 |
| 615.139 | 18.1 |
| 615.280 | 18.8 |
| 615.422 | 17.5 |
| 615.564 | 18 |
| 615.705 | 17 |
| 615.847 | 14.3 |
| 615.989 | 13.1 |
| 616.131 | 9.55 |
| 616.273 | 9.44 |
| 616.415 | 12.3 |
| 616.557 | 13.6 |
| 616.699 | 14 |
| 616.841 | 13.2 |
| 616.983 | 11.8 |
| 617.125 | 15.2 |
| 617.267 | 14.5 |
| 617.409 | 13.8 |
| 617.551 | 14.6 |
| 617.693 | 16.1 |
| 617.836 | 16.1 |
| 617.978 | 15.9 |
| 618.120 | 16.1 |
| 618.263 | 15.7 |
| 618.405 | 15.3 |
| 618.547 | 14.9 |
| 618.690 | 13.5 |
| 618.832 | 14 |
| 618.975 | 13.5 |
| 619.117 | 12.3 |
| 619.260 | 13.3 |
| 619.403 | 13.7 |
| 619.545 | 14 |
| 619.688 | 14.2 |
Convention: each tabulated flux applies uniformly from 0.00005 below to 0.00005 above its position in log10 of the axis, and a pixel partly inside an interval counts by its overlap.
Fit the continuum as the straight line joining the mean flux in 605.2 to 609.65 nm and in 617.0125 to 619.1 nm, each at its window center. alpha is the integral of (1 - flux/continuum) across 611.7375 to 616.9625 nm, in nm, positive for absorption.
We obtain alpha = -0.24 nm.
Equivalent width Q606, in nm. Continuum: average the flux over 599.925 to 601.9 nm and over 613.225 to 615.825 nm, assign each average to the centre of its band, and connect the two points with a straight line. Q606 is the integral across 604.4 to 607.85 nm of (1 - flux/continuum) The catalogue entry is -0.19 nm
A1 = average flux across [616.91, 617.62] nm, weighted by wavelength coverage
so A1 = 14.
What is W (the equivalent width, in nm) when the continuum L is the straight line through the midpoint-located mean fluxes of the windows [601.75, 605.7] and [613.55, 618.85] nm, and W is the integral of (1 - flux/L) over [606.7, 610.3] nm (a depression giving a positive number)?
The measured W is -0.22 nm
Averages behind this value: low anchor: 17.3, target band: 17.7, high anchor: 15.7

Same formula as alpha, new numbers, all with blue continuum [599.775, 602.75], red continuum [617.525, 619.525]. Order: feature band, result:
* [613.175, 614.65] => -0.343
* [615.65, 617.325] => 0.190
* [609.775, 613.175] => -0.475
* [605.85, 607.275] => -0.164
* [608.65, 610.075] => -0.251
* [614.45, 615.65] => -0.270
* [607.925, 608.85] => -0.120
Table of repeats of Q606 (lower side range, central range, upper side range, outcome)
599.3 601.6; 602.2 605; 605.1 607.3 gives -0.079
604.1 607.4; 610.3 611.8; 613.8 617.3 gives -0.122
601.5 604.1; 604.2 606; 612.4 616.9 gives -0.114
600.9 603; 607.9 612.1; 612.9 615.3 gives 0.033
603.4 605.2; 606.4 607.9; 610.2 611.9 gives -0.003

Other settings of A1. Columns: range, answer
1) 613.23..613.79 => 17.7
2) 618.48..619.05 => 14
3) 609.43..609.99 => 18.3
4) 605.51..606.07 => 17.5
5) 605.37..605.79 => 17.7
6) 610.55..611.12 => 18.2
